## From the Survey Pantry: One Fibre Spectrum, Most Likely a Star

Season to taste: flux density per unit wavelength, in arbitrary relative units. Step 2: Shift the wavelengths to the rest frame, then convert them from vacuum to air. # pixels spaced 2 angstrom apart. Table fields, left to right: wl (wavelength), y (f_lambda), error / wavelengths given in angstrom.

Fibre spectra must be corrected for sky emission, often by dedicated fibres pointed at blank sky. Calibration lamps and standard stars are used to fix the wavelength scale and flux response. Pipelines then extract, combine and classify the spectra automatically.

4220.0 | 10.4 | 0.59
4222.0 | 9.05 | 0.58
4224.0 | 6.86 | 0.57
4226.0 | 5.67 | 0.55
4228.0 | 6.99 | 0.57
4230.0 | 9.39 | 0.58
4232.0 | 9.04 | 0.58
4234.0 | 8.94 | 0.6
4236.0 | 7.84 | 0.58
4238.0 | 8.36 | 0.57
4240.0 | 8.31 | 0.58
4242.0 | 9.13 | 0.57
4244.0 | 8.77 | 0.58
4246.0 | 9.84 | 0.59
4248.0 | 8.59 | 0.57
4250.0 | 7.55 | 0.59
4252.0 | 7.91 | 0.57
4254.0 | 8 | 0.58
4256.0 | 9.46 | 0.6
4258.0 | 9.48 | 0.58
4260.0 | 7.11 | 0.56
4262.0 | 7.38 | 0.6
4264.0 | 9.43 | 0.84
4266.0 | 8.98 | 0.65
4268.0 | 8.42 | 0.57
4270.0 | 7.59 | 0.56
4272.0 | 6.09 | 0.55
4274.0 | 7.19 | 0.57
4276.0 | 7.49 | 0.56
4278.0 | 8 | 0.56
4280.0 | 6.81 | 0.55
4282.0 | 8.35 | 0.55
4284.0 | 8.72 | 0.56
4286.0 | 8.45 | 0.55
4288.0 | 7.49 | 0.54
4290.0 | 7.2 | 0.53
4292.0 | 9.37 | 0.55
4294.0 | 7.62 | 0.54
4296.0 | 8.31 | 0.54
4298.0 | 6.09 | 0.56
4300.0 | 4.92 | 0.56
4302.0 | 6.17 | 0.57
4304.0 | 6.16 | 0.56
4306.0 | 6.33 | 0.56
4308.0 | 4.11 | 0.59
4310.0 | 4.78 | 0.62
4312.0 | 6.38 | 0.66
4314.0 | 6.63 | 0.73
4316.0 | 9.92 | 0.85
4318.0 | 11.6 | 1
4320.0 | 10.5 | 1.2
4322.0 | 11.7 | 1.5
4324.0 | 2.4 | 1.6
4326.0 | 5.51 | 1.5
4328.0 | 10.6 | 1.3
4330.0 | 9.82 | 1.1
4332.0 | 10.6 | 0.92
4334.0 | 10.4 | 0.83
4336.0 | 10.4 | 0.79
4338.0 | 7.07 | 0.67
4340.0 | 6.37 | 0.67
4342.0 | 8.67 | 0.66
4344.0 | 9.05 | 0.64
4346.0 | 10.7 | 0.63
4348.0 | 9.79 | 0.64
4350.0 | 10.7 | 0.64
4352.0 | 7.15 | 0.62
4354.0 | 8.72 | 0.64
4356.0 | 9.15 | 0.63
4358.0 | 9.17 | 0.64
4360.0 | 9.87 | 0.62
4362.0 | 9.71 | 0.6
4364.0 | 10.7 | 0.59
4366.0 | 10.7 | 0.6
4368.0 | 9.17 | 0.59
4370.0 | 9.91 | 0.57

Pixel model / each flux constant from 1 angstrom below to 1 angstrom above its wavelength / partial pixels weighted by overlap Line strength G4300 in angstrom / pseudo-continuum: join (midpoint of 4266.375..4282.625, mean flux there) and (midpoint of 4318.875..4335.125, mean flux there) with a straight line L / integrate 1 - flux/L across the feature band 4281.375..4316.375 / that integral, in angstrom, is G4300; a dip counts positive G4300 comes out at 5.01 angstrom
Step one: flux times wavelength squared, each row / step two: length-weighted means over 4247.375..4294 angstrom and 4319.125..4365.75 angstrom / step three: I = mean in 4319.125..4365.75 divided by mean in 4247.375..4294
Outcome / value 1.17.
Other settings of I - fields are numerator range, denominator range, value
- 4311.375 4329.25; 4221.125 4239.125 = 1.10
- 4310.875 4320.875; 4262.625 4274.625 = 1.15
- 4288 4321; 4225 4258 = 0.89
